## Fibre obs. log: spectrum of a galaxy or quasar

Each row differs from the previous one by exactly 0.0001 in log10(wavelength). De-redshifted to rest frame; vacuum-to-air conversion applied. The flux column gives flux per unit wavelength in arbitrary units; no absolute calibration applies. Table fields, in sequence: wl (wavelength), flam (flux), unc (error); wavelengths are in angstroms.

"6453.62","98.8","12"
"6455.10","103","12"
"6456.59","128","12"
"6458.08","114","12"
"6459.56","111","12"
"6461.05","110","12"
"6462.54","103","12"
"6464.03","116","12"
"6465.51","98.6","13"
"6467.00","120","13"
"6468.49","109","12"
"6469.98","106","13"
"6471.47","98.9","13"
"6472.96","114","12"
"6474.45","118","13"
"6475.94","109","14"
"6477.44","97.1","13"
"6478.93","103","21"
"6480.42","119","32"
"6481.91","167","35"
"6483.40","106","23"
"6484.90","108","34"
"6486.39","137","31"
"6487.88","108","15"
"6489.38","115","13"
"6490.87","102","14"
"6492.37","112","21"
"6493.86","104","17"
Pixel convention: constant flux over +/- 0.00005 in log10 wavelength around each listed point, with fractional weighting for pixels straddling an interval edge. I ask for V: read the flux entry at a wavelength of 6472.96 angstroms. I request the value 114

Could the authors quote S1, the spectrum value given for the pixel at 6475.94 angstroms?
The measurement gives 109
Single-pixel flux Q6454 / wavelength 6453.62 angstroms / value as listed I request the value 98.8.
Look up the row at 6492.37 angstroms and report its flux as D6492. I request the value 112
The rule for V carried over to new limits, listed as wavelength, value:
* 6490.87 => 102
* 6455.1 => 103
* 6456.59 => 128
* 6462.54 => 103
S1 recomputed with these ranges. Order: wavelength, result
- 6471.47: 98.9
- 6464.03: 116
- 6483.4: 106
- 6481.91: 167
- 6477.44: 97.1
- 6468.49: 109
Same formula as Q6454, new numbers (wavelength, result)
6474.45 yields 118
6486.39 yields 137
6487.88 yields 108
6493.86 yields 104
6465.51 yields 98.6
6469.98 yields 106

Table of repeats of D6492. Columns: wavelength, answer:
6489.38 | 115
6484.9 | 108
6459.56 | 111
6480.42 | 119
